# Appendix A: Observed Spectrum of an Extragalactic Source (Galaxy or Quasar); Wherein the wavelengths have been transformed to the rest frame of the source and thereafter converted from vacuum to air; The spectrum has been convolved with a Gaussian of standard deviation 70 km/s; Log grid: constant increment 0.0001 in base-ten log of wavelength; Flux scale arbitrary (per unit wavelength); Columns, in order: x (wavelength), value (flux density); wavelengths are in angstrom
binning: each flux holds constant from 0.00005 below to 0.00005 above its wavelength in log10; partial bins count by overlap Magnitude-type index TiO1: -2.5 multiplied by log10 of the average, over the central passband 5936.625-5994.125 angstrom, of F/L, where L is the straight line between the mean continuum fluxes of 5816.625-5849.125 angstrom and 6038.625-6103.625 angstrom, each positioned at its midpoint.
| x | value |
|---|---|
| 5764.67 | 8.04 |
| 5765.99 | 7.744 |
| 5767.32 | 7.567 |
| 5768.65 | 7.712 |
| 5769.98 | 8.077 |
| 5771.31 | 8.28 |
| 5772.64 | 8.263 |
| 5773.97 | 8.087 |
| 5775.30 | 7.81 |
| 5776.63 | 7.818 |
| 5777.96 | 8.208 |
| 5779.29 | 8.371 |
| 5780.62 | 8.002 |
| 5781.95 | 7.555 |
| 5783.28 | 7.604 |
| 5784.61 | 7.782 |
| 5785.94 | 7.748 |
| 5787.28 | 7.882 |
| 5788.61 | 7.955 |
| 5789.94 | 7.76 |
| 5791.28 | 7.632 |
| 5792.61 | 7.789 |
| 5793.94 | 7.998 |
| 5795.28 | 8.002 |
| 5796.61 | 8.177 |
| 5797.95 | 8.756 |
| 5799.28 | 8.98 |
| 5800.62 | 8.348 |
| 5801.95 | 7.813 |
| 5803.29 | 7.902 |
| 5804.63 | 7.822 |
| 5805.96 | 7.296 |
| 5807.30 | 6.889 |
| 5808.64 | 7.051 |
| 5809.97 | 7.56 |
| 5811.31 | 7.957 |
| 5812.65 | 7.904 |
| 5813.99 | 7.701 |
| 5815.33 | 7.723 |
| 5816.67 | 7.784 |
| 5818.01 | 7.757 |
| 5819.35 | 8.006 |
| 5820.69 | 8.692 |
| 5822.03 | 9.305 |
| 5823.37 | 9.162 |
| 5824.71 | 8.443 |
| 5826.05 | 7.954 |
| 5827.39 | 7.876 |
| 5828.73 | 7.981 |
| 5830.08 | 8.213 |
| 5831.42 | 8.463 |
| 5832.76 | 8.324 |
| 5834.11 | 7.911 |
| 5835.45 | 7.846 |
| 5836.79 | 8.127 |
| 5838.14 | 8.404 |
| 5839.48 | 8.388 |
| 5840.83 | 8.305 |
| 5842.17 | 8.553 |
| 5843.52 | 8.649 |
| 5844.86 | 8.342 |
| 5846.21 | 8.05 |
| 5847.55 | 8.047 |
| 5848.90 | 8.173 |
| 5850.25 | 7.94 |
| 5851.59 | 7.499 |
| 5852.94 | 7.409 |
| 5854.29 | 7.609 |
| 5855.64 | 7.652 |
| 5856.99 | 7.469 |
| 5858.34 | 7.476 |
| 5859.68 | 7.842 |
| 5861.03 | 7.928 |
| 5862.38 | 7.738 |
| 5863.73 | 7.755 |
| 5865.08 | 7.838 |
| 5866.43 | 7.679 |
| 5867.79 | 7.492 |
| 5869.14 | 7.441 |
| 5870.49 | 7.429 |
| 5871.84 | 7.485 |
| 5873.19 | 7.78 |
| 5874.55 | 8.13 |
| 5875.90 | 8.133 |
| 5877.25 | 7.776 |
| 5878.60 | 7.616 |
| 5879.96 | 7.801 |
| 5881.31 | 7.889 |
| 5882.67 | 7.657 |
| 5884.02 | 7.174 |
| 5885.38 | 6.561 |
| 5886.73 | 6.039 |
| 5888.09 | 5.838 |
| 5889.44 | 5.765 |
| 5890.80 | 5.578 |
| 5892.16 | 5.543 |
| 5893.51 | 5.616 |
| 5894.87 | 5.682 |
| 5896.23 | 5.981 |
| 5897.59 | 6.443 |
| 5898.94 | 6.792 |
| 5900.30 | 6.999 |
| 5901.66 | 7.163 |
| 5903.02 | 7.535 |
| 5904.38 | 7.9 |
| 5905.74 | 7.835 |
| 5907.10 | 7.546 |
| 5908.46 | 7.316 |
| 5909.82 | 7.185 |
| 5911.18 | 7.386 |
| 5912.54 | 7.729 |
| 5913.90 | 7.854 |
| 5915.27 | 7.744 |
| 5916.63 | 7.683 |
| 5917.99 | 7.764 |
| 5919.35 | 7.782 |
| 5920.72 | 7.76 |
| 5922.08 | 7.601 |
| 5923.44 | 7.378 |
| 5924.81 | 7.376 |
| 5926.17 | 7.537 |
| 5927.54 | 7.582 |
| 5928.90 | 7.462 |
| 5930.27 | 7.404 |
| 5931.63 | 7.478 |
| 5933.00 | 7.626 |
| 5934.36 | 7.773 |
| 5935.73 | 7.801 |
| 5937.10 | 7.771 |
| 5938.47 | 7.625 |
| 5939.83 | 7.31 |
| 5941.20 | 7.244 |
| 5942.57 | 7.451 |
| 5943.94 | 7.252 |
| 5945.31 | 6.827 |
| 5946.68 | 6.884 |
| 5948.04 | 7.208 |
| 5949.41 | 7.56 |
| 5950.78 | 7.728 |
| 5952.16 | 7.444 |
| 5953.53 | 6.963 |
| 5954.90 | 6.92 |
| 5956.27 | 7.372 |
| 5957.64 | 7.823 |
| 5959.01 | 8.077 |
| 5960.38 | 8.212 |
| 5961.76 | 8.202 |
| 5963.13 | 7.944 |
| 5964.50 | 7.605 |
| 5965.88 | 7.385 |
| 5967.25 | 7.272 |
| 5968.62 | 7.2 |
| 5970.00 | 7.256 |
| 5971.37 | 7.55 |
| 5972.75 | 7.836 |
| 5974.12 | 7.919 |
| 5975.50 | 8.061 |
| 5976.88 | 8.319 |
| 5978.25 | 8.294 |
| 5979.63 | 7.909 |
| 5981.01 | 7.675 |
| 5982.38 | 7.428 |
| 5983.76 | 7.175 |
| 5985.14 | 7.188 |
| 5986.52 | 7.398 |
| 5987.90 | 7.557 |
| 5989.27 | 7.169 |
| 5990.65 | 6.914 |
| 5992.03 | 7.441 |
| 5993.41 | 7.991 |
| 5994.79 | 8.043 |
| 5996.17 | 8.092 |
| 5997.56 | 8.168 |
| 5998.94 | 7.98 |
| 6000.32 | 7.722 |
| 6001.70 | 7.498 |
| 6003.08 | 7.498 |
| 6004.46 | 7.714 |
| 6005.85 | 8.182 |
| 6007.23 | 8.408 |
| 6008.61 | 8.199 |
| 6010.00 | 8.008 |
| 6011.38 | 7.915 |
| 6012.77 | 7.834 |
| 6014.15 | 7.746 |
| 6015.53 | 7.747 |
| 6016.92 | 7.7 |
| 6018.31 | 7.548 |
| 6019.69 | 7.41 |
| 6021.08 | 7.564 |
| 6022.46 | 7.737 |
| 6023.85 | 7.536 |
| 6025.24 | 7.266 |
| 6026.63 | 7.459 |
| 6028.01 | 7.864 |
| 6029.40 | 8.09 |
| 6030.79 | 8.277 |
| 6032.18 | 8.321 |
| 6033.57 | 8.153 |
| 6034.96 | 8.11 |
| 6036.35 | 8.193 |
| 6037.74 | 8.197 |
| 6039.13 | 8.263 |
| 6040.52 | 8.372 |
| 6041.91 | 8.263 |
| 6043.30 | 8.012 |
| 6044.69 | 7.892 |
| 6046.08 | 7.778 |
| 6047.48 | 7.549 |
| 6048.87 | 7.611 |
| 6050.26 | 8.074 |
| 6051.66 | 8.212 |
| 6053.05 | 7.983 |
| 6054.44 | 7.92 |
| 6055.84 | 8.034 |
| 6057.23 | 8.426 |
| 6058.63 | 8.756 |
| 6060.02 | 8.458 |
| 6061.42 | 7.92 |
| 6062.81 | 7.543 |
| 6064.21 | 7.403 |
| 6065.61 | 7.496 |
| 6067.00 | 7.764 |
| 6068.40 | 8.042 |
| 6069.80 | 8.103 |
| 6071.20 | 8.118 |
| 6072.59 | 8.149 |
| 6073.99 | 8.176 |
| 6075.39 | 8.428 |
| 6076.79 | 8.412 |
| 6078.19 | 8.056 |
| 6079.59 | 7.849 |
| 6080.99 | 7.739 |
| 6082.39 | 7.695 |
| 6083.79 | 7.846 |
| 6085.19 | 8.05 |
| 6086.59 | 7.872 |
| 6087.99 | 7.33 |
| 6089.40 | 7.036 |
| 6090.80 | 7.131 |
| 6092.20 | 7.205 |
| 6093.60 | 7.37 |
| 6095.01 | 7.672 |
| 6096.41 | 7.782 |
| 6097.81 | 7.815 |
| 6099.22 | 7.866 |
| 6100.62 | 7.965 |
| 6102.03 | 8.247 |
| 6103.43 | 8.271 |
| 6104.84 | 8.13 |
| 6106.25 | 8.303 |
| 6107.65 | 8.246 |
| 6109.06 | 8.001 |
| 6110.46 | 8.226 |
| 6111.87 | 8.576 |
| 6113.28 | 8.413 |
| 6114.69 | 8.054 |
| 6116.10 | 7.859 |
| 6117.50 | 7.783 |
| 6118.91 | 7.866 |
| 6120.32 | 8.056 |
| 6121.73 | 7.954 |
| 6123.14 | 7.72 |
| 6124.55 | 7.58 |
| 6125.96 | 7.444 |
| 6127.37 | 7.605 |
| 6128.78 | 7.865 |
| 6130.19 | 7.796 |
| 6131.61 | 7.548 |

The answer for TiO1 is 0.08 mag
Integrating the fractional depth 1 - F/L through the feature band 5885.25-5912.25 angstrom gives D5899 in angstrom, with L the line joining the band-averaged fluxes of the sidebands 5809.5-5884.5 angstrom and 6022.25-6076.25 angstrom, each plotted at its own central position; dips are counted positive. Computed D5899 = 4.4 angstrom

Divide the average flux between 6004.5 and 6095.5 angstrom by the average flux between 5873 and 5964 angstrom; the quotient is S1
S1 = 1.1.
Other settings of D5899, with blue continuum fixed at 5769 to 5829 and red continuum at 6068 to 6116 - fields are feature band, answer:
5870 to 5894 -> 2.9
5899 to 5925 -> 1.4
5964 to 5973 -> 0.6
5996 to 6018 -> 0.2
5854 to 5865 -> 0.4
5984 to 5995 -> 0.7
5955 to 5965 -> 0.2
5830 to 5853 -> -0.5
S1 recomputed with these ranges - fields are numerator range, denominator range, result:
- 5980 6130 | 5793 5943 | 1.03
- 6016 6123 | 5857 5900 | 1.12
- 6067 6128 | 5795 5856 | 0.98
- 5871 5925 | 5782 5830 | 0.90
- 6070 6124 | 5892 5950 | 1.09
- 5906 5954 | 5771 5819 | 0.95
